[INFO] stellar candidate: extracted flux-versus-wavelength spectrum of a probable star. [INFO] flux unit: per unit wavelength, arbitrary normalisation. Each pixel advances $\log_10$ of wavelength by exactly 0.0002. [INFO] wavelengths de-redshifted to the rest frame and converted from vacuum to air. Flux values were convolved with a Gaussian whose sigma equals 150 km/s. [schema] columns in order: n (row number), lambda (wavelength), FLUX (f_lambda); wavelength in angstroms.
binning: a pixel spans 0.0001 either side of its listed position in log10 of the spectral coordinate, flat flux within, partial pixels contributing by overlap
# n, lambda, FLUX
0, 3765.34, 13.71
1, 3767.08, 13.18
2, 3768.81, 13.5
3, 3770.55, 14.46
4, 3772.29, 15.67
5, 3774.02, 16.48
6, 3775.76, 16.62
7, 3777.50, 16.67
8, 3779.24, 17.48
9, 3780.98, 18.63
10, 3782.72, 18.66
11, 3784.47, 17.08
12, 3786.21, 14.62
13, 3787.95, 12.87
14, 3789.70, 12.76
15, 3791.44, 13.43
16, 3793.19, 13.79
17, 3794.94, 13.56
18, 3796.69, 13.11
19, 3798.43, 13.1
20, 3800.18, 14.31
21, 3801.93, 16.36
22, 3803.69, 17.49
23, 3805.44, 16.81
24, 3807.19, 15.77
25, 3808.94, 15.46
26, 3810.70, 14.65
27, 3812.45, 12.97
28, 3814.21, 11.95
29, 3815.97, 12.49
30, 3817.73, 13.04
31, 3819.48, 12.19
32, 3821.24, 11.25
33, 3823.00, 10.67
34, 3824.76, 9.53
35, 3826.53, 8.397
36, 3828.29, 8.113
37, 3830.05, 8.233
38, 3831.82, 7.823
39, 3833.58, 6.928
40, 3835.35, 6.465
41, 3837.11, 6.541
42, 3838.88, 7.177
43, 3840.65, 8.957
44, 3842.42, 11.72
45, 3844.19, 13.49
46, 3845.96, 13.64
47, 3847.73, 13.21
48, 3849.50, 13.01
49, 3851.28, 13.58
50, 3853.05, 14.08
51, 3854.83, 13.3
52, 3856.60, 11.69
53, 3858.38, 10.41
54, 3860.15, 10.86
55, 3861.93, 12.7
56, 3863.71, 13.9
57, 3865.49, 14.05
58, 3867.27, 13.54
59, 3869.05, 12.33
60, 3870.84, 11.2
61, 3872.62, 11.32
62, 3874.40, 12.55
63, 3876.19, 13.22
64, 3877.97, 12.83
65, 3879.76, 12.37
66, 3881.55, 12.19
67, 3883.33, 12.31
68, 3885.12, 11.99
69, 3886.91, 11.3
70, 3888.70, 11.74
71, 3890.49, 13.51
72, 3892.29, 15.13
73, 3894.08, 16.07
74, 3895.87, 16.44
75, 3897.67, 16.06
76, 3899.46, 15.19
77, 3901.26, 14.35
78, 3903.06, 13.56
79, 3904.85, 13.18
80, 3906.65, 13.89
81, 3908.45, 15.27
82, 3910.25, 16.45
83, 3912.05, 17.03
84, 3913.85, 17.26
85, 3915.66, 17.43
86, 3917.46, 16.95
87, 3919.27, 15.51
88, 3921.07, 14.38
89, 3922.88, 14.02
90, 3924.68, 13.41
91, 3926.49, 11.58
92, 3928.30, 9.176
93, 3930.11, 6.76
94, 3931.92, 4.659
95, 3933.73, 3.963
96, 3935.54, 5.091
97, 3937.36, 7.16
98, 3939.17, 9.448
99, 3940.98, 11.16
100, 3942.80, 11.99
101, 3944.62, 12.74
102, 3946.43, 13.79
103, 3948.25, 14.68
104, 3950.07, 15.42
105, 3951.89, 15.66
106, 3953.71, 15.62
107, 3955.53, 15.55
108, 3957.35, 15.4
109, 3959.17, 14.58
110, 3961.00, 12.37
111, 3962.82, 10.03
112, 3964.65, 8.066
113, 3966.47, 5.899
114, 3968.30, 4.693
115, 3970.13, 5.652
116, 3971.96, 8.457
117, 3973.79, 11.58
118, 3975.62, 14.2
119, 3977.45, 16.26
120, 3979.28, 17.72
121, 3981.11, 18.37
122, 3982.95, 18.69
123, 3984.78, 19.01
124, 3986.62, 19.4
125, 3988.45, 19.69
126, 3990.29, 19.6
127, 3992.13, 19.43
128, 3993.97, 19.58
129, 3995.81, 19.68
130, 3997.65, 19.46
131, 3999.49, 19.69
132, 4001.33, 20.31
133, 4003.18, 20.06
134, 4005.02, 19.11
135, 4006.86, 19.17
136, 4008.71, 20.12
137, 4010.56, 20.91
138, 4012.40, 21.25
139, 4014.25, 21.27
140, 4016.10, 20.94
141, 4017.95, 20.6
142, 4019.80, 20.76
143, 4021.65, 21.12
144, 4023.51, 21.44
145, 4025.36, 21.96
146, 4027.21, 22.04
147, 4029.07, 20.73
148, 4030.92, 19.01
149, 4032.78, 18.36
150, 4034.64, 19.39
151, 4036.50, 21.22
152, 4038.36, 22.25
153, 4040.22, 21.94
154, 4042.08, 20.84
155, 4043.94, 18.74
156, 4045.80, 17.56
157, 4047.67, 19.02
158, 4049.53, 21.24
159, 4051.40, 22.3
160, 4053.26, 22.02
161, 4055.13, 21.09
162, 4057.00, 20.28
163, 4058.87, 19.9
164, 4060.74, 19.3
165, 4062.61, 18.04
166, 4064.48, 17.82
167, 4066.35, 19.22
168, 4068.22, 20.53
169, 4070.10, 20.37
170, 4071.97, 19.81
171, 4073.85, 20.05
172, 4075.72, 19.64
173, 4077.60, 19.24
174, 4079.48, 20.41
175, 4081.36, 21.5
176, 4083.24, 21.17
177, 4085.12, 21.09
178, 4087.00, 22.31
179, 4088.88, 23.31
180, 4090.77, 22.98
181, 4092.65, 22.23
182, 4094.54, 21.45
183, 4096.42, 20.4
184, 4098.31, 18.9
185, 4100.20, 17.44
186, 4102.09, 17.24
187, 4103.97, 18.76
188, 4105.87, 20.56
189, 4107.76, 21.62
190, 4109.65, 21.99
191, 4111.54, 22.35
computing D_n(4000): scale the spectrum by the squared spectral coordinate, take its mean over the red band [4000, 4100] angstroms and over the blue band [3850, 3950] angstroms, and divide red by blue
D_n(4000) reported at 1.73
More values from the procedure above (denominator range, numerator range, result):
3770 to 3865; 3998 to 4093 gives 1.79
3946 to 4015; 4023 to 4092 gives 1.32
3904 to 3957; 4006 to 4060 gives 1.70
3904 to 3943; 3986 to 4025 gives 1.75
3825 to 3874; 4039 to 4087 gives 2.04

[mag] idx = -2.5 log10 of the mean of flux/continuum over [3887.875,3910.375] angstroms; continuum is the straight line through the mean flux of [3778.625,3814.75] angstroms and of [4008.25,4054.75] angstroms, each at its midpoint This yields 0.19 mag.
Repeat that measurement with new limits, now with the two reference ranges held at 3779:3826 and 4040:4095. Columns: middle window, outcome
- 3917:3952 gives 0.47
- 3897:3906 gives 0.15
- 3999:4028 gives -0.08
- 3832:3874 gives 0.32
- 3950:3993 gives 0.27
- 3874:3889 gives 0.29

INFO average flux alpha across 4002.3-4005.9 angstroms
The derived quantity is 19.6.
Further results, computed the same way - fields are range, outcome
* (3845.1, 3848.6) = 13.4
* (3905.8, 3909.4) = 14.6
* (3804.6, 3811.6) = 15.7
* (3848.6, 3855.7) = 13.5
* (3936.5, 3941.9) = 9.28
